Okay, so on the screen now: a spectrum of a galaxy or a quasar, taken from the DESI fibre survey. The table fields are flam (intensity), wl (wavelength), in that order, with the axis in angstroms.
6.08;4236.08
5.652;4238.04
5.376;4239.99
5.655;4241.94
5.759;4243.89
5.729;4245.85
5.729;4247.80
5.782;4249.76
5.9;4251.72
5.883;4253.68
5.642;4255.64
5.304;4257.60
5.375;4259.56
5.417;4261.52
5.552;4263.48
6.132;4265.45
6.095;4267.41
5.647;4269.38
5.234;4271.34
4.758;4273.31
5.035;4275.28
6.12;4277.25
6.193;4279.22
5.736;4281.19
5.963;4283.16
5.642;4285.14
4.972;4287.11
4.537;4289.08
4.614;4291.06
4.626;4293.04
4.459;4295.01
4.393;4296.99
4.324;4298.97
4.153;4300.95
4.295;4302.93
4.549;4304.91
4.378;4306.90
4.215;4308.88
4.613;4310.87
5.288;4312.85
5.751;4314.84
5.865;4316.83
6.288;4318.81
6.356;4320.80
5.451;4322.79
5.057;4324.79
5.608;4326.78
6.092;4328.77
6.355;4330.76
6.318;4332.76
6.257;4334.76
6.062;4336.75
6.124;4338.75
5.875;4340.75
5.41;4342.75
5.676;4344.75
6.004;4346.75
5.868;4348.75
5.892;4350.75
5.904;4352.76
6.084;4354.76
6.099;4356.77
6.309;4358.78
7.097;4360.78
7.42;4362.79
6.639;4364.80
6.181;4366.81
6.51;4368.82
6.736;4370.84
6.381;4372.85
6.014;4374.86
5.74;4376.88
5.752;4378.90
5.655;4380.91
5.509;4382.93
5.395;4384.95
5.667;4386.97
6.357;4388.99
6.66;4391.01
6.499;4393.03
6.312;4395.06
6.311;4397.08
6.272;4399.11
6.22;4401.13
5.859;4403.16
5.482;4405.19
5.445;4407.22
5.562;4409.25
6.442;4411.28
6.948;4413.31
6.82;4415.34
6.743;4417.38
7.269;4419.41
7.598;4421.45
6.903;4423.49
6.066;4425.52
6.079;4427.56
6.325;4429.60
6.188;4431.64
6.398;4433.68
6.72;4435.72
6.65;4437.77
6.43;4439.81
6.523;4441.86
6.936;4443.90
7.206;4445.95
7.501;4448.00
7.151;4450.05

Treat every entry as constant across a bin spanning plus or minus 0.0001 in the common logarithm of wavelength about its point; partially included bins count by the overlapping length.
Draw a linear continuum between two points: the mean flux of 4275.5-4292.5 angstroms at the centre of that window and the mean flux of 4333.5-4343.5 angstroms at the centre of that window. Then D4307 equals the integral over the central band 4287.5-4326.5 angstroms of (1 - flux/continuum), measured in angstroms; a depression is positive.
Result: 5.1 angstroms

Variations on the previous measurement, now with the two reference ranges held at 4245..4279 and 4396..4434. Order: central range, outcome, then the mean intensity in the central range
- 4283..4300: 2.9 angstroms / 4.78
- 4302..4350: 2.9 angstroms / 5.58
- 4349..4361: -0.2 angstroms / 6.15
